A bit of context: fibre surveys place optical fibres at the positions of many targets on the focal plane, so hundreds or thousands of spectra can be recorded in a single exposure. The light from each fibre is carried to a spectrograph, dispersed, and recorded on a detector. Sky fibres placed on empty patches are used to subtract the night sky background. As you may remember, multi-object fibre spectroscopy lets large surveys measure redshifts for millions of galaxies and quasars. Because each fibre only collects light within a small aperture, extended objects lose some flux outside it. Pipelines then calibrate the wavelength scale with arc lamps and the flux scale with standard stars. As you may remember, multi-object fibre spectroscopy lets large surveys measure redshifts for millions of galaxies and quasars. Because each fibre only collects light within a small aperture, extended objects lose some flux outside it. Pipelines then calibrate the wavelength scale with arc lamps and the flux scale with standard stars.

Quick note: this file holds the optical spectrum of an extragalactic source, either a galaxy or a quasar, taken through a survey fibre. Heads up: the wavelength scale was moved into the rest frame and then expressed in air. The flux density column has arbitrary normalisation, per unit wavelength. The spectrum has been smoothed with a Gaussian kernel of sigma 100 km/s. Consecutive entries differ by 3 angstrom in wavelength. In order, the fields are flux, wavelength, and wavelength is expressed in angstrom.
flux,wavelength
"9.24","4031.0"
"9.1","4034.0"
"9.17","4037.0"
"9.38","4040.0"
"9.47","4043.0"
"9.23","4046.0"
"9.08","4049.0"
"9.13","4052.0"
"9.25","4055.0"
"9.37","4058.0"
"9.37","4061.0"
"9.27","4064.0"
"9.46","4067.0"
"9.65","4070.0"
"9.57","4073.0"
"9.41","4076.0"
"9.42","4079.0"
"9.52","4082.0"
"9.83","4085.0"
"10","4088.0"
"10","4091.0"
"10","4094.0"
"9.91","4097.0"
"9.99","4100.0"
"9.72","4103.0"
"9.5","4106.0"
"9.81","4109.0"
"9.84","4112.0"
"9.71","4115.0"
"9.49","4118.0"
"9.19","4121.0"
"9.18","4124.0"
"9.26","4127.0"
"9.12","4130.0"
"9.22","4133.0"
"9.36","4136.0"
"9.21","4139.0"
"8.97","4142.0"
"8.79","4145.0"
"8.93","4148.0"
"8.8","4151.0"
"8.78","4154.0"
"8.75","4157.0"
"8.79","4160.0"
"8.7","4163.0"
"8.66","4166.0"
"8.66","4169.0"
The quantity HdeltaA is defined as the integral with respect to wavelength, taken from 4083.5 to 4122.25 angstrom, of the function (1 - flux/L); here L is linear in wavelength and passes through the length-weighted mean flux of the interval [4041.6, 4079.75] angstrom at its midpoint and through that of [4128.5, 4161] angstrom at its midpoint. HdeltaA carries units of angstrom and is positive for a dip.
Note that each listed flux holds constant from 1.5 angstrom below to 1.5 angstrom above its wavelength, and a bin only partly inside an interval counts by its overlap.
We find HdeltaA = -2.6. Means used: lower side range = 9.36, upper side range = 8.98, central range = 9.77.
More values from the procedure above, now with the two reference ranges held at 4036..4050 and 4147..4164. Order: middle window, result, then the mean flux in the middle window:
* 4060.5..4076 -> -0.5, 9.46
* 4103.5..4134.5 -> -1.7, 9.44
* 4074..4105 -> -2.4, 9.77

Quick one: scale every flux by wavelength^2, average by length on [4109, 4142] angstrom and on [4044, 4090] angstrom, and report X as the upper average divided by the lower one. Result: 1.0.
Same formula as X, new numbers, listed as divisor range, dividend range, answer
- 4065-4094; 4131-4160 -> 0.96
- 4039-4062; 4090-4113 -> 1.09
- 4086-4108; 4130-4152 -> 0.94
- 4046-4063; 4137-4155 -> 1.01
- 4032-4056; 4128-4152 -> 1.03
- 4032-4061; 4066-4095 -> 1.06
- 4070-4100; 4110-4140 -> 0.98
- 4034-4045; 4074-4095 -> 1.07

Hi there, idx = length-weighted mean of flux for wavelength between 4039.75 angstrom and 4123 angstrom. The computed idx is 9.56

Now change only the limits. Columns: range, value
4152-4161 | 8.77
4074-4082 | 9.44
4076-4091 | 9.7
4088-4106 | 9.9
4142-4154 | 8.85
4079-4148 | 9.51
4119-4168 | 8.98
